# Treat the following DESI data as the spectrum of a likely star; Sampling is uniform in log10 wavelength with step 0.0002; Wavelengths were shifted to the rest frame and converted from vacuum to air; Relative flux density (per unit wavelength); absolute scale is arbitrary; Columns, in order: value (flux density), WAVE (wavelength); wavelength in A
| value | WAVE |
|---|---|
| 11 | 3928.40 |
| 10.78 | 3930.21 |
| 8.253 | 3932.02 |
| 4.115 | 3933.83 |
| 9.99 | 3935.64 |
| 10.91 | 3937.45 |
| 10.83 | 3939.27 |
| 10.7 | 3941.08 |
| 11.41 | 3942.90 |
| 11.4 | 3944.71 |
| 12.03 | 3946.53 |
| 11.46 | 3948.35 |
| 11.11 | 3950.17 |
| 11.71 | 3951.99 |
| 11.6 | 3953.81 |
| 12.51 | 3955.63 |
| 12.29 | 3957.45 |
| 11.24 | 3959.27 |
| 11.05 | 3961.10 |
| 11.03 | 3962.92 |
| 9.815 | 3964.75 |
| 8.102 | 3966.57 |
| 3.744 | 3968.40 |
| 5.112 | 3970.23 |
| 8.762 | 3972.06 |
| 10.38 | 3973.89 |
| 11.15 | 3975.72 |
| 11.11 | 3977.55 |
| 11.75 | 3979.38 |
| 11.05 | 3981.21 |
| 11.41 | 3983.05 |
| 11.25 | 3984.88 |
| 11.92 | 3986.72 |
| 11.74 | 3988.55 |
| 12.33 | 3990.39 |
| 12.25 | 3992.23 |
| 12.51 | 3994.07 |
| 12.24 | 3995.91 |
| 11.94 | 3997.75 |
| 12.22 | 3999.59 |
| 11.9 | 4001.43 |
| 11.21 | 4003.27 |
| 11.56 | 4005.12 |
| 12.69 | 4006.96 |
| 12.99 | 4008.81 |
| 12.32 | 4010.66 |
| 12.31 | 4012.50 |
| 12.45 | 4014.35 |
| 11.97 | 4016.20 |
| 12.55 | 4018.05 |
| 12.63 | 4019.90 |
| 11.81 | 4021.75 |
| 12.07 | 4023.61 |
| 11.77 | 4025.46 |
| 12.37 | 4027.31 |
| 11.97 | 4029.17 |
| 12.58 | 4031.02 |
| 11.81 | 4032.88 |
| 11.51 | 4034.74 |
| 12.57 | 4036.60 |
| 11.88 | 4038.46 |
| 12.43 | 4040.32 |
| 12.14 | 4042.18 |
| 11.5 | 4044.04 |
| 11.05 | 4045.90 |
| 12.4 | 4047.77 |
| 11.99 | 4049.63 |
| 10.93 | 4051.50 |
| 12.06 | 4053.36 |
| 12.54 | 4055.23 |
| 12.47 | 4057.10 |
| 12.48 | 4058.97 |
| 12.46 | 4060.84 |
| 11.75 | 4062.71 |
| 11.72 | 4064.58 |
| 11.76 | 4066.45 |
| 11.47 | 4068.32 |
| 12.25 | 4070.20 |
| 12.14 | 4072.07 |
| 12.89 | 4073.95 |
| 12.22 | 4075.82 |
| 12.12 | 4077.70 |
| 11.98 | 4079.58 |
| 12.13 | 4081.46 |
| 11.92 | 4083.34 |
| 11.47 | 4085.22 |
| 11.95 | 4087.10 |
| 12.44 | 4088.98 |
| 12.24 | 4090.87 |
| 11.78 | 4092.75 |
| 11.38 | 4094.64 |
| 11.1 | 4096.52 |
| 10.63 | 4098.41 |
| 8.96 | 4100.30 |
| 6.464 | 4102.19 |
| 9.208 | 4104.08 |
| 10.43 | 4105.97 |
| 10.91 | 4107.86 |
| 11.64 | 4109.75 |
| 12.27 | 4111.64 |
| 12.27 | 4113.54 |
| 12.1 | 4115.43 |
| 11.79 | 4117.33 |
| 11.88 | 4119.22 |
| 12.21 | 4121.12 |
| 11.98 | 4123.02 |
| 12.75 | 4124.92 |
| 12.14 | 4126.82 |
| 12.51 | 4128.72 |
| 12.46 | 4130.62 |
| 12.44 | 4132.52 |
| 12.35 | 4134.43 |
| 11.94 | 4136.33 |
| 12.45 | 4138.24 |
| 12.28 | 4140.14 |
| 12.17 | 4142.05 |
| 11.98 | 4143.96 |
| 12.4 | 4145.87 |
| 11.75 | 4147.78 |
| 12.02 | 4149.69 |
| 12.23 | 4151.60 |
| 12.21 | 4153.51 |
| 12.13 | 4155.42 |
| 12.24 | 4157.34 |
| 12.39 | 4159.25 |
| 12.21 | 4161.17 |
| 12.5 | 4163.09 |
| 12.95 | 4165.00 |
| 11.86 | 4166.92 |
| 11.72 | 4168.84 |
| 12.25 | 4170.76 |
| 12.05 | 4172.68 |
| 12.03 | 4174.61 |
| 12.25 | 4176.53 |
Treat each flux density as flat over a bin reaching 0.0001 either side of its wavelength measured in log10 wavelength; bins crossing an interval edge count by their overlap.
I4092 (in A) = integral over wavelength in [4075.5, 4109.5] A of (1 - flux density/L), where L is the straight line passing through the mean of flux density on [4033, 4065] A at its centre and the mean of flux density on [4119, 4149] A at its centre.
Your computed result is 2.9 A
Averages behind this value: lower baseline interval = 12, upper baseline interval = 12.2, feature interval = 11.1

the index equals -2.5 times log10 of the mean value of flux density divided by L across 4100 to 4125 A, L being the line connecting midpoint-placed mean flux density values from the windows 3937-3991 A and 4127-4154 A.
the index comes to 0.088 mag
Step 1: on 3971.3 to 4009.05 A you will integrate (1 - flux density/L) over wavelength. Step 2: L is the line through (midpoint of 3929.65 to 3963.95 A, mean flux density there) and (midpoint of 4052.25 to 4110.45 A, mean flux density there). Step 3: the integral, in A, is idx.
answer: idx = -2.1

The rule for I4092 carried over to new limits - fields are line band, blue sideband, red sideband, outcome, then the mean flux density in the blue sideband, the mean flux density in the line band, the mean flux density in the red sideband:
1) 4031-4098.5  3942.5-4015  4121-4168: -1.3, 11.2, 12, 12.3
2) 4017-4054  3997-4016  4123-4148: 0.6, 12.2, 12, 12.3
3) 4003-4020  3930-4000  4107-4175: -1.9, 10.6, 12.3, 12.2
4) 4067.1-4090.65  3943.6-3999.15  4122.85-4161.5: -0.7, 10.9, 12.1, 12.2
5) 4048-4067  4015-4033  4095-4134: -0.3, 12.2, 12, 11.3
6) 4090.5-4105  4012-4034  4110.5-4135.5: 2.5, 12.2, 10.1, 12.2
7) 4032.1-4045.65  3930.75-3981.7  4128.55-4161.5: -1.1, 10.2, 11.9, 12.2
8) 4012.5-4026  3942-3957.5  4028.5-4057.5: -0.3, 11.7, 12.2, 12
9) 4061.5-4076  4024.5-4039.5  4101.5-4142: -0.1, 12.1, 12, 11.7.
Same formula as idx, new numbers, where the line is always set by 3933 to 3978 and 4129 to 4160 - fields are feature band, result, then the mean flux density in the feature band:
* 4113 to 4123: -0.09 A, 12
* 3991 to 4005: -1.86 A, 12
